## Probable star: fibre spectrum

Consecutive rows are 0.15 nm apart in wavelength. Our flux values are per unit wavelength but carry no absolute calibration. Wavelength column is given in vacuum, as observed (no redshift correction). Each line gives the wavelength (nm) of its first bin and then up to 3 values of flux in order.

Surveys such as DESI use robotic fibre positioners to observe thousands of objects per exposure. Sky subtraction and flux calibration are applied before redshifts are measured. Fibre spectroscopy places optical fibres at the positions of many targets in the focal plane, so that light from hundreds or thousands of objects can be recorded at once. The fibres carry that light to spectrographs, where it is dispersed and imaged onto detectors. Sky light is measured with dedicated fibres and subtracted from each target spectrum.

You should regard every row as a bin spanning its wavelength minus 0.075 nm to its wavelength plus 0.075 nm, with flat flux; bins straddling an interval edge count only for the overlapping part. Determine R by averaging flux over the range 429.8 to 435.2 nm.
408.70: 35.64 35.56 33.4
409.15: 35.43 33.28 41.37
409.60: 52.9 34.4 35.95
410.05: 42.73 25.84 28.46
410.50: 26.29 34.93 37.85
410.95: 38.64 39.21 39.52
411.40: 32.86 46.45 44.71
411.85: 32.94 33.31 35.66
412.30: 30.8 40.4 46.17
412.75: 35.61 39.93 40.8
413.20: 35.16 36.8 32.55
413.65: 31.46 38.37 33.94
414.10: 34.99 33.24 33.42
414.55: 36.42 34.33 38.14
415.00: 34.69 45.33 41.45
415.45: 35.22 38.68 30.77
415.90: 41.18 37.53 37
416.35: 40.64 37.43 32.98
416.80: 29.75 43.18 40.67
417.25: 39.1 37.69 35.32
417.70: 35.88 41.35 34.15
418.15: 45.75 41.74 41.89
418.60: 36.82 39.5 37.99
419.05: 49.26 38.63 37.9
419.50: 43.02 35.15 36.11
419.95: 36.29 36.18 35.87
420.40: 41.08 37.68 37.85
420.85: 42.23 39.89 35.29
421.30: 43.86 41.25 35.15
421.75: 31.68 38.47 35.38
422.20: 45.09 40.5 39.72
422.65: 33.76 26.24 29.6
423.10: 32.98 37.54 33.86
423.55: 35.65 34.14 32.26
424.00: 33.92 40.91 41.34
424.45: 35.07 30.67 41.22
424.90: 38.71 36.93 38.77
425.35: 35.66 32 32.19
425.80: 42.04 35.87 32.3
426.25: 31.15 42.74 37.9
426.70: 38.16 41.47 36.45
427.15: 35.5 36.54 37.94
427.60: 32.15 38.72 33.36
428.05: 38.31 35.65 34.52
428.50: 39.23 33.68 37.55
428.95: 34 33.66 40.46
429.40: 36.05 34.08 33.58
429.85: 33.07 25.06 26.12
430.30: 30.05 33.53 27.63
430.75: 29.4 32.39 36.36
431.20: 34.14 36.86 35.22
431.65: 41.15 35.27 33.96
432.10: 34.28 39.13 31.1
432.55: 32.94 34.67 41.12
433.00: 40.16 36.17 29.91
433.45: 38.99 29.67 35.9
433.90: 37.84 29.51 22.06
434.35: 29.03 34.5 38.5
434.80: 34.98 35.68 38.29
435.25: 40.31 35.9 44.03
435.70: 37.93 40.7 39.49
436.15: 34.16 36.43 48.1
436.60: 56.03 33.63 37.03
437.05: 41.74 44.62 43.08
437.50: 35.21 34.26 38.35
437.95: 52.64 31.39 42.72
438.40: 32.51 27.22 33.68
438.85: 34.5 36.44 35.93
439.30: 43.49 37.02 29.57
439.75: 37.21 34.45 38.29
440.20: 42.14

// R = 33.8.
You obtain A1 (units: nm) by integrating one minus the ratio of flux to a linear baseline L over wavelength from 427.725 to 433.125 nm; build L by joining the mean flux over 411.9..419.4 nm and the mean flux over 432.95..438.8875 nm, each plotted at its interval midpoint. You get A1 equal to 0.39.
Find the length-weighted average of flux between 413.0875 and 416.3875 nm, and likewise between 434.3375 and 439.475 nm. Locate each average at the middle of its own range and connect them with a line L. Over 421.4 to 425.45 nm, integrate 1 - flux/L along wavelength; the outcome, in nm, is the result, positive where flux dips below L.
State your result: 0.119 nm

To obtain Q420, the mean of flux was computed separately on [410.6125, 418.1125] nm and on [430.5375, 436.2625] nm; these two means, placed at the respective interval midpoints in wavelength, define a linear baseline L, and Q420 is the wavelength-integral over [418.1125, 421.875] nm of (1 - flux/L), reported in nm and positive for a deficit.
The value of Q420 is -0.25 nm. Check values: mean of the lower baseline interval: 37.2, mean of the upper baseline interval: 35.3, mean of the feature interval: 39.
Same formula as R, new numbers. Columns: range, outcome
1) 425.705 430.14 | 35.7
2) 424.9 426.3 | 35.5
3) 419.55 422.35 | 38.1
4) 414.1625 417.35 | 37.2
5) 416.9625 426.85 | 37.5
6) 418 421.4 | 39.4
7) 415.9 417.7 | 37.5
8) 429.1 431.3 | 32.4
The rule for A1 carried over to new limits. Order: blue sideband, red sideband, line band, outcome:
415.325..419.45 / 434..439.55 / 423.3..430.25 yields 0.44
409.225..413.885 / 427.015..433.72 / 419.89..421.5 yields -0.14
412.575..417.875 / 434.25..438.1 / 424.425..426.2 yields 0.10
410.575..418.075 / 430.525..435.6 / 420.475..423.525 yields -0.05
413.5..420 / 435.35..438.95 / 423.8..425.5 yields 0.07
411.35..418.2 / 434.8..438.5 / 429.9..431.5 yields 0.31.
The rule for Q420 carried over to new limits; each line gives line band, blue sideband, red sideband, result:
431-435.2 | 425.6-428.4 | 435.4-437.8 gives 0.42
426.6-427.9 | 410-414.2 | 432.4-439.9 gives -0.01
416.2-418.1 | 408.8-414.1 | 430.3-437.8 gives -0.04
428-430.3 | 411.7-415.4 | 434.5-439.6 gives 0.23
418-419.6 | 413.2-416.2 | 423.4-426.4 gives -0.21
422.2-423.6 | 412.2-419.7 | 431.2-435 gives 0.06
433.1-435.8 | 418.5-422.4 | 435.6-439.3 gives 0.26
